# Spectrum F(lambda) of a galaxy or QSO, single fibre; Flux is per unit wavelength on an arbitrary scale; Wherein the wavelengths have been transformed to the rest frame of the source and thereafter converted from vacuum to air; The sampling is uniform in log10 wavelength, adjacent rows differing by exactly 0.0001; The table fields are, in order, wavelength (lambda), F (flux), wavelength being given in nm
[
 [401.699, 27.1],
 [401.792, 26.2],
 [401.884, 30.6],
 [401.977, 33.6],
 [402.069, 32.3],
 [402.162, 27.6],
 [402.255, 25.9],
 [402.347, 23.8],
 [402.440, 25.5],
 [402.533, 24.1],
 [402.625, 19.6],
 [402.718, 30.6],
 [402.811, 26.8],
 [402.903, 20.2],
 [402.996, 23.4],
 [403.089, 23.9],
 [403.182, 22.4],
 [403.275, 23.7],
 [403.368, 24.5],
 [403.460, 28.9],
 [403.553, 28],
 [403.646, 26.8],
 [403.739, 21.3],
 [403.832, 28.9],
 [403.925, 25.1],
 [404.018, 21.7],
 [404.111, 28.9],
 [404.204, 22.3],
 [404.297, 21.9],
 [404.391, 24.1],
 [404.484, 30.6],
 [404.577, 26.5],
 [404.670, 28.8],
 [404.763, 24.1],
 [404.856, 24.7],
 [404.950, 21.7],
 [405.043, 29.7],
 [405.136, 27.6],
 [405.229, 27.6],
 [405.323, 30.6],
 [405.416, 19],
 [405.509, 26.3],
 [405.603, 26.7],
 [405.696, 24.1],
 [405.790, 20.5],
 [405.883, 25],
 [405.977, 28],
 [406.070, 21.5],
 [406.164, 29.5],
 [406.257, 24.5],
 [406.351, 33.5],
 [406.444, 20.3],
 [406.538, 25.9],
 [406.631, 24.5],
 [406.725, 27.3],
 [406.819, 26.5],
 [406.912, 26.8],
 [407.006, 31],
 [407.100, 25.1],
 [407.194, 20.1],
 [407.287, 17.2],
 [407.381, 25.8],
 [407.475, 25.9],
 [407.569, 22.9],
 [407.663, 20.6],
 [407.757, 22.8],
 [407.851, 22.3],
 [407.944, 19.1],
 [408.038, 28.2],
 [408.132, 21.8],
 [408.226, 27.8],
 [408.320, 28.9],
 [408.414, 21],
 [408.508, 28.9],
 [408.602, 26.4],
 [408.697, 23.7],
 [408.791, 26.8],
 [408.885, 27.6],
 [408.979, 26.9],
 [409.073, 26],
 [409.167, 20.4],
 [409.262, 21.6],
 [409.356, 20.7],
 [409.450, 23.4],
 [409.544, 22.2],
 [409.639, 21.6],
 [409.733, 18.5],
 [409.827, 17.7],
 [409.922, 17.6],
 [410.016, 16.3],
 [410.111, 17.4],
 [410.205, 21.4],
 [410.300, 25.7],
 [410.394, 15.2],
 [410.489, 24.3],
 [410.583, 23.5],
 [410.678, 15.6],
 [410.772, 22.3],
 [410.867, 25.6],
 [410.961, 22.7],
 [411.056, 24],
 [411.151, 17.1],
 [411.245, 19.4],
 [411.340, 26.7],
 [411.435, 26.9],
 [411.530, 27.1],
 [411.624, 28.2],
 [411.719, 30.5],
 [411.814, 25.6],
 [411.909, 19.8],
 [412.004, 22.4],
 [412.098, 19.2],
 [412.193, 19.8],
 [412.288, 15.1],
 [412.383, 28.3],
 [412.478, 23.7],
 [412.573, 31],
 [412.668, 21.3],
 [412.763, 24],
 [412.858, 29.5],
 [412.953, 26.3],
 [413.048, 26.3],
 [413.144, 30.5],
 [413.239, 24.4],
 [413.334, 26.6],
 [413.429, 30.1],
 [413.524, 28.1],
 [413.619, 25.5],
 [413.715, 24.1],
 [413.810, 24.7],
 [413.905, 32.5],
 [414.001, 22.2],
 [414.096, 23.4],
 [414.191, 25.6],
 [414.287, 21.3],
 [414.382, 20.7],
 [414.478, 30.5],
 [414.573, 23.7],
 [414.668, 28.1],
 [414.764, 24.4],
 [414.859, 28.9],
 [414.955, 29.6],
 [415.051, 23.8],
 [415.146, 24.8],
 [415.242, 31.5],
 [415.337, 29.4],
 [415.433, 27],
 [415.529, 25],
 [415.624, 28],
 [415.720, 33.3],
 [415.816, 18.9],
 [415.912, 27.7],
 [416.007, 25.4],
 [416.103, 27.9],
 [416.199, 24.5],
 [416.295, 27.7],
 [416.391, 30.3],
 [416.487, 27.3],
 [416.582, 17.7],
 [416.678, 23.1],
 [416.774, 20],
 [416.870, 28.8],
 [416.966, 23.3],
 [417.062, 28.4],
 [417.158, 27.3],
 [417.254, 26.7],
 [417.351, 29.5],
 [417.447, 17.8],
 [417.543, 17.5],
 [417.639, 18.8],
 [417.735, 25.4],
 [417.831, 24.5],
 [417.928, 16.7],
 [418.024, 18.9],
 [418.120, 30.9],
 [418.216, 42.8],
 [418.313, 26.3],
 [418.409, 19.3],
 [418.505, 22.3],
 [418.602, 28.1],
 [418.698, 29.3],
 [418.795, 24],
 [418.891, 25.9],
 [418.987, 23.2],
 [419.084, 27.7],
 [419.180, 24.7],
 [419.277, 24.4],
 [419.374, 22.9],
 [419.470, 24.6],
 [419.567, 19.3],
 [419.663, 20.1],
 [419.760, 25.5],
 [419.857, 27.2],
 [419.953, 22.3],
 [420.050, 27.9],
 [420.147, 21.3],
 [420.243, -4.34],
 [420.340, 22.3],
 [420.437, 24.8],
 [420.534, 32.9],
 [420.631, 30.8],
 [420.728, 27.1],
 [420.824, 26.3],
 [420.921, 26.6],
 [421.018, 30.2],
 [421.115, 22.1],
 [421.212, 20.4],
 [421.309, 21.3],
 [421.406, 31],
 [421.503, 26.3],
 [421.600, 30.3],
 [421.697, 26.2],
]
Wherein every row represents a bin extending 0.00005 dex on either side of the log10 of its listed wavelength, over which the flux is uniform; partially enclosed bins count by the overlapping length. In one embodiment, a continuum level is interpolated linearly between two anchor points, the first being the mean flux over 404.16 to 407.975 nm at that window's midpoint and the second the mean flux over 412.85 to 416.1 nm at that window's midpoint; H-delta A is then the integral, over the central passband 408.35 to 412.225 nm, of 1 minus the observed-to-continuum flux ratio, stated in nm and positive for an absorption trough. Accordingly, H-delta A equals 0.46 nm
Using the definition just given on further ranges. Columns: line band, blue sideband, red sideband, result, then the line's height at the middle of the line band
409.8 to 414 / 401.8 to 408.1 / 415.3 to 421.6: 0.23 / 25.1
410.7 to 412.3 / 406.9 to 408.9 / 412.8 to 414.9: 0.15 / 25.5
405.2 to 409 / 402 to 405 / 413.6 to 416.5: 0.09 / 25.7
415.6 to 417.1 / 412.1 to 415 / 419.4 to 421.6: -0.05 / 25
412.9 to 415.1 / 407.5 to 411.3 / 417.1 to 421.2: -0.27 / 23.3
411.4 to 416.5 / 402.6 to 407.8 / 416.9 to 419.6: -0.23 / 24.9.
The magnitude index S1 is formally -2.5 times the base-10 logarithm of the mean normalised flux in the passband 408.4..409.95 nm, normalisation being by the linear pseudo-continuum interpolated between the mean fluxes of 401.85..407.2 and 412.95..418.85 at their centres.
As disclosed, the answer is 0.12 mag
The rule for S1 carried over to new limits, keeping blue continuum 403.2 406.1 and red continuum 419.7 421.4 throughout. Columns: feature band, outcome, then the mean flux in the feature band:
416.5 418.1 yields 0.06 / 23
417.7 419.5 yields -0.05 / 25.4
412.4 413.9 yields -0.08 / 26.6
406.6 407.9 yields 0.05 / 24.2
